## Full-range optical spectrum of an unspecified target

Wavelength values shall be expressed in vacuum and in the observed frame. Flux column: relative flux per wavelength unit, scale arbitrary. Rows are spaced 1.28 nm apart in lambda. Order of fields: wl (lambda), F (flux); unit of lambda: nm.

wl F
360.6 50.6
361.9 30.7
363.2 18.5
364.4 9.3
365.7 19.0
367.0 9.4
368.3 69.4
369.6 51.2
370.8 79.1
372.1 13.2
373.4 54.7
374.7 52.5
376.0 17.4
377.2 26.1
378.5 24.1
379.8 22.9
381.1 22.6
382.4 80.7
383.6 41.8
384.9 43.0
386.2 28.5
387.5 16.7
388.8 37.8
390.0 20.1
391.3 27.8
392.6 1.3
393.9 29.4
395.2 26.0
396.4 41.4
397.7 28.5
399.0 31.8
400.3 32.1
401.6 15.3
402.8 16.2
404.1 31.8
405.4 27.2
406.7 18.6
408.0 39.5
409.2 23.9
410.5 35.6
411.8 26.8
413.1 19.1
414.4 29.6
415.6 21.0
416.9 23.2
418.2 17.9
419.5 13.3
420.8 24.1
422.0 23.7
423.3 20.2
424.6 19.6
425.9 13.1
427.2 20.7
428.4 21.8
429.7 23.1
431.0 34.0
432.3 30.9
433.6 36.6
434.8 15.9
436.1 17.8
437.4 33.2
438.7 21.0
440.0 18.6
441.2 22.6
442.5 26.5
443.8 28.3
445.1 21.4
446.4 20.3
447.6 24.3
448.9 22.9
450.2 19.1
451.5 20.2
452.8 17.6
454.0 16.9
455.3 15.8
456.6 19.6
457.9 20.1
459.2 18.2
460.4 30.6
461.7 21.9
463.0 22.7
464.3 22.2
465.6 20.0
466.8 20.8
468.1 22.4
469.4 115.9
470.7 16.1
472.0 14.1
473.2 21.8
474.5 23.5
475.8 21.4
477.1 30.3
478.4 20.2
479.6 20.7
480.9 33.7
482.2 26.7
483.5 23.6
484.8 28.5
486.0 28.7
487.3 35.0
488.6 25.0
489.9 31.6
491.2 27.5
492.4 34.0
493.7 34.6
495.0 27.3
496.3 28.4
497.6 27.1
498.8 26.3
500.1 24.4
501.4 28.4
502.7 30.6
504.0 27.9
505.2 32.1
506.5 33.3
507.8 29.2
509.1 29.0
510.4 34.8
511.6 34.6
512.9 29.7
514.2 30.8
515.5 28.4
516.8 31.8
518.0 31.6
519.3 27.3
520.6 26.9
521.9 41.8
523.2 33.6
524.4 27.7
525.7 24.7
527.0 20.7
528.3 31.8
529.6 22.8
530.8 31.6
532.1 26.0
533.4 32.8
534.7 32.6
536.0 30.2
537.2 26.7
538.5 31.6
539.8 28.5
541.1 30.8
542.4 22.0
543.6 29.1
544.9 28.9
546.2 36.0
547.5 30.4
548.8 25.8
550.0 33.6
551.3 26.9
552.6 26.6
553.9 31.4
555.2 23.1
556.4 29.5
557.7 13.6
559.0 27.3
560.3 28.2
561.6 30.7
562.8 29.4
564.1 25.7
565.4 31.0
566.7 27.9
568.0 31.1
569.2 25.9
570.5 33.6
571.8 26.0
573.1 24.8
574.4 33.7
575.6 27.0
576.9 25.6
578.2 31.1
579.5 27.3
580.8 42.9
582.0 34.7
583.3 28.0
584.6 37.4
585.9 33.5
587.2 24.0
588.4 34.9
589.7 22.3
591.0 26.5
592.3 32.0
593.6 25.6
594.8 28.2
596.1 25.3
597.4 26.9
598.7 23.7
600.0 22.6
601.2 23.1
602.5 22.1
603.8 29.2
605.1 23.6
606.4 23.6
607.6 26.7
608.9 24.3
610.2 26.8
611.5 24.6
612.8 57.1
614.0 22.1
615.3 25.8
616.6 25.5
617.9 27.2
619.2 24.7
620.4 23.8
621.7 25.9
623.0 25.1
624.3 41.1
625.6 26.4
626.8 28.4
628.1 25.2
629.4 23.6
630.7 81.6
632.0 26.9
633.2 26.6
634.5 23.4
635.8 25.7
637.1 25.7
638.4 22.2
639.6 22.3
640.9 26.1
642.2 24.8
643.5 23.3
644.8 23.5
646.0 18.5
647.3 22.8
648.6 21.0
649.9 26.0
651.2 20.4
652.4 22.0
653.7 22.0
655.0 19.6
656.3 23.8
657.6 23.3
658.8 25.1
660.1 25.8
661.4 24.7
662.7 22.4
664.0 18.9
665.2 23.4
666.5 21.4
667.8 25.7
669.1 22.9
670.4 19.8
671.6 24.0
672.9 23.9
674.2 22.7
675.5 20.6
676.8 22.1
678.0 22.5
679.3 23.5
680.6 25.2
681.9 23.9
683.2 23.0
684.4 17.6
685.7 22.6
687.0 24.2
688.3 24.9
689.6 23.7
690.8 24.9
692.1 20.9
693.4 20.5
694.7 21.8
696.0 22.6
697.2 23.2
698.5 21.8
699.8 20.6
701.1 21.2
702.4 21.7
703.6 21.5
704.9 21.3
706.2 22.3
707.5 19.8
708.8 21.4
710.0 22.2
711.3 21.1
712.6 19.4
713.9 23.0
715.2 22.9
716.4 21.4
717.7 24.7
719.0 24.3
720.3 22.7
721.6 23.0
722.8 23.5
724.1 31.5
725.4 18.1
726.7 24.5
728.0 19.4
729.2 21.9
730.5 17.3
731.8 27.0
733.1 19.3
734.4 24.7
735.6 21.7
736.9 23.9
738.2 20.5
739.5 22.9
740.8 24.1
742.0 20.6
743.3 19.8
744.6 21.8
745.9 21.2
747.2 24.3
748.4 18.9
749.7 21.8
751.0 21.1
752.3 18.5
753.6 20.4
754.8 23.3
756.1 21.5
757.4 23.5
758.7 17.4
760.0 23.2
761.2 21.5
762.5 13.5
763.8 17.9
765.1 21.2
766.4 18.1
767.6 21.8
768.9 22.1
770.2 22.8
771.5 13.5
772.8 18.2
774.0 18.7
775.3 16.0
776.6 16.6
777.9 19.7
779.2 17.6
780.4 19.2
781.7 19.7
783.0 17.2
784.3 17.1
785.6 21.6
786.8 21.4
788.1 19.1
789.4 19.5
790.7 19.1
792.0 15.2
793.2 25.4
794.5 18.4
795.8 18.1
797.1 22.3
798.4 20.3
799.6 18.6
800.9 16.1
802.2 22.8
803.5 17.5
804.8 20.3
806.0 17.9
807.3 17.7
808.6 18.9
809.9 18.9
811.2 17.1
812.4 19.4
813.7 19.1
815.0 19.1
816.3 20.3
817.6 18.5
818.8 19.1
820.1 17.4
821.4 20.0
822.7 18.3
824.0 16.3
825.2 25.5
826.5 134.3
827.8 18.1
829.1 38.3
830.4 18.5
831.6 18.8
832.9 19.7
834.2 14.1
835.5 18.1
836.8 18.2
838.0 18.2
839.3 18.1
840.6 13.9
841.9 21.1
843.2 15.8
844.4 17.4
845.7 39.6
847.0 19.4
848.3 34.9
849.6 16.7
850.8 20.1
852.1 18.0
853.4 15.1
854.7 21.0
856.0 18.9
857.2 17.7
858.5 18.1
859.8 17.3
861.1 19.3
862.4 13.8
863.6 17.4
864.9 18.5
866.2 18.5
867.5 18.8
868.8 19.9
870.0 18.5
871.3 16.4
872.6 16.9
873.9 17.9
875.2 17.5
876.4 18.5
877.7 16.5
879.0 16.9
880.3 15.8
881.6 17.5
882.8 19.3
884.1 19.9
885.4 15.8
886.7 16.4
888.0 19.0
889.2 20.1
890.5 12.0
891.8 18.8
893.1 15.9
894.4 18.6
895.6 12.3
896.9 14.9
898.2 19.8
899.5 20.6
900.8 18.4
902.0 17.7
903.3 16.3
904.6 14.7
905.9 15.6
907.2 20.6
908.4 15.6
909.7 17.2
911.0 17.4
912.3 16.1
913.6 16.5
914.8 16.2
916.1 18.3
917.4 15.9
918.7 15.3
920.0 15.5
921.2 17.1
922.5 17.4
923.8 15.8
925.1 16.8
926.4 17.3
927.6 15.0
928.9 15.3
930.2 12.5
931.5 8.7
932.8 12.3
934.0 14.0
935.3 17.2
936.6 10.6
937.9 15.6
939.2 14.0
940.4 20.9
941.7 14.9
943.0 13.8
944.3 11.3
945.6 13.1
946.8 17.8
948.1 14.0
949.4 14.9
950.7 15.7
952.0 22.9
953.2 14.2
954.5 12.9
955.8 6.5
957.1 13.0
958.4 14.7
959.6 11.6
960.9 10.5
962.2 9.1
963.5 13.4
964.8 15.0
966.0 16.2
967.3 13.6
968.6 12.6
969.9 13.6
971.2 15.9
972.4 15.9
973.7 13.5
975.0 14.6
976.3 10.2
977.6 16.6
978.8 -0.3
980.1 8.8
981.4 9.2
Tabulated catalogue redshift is 0.259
